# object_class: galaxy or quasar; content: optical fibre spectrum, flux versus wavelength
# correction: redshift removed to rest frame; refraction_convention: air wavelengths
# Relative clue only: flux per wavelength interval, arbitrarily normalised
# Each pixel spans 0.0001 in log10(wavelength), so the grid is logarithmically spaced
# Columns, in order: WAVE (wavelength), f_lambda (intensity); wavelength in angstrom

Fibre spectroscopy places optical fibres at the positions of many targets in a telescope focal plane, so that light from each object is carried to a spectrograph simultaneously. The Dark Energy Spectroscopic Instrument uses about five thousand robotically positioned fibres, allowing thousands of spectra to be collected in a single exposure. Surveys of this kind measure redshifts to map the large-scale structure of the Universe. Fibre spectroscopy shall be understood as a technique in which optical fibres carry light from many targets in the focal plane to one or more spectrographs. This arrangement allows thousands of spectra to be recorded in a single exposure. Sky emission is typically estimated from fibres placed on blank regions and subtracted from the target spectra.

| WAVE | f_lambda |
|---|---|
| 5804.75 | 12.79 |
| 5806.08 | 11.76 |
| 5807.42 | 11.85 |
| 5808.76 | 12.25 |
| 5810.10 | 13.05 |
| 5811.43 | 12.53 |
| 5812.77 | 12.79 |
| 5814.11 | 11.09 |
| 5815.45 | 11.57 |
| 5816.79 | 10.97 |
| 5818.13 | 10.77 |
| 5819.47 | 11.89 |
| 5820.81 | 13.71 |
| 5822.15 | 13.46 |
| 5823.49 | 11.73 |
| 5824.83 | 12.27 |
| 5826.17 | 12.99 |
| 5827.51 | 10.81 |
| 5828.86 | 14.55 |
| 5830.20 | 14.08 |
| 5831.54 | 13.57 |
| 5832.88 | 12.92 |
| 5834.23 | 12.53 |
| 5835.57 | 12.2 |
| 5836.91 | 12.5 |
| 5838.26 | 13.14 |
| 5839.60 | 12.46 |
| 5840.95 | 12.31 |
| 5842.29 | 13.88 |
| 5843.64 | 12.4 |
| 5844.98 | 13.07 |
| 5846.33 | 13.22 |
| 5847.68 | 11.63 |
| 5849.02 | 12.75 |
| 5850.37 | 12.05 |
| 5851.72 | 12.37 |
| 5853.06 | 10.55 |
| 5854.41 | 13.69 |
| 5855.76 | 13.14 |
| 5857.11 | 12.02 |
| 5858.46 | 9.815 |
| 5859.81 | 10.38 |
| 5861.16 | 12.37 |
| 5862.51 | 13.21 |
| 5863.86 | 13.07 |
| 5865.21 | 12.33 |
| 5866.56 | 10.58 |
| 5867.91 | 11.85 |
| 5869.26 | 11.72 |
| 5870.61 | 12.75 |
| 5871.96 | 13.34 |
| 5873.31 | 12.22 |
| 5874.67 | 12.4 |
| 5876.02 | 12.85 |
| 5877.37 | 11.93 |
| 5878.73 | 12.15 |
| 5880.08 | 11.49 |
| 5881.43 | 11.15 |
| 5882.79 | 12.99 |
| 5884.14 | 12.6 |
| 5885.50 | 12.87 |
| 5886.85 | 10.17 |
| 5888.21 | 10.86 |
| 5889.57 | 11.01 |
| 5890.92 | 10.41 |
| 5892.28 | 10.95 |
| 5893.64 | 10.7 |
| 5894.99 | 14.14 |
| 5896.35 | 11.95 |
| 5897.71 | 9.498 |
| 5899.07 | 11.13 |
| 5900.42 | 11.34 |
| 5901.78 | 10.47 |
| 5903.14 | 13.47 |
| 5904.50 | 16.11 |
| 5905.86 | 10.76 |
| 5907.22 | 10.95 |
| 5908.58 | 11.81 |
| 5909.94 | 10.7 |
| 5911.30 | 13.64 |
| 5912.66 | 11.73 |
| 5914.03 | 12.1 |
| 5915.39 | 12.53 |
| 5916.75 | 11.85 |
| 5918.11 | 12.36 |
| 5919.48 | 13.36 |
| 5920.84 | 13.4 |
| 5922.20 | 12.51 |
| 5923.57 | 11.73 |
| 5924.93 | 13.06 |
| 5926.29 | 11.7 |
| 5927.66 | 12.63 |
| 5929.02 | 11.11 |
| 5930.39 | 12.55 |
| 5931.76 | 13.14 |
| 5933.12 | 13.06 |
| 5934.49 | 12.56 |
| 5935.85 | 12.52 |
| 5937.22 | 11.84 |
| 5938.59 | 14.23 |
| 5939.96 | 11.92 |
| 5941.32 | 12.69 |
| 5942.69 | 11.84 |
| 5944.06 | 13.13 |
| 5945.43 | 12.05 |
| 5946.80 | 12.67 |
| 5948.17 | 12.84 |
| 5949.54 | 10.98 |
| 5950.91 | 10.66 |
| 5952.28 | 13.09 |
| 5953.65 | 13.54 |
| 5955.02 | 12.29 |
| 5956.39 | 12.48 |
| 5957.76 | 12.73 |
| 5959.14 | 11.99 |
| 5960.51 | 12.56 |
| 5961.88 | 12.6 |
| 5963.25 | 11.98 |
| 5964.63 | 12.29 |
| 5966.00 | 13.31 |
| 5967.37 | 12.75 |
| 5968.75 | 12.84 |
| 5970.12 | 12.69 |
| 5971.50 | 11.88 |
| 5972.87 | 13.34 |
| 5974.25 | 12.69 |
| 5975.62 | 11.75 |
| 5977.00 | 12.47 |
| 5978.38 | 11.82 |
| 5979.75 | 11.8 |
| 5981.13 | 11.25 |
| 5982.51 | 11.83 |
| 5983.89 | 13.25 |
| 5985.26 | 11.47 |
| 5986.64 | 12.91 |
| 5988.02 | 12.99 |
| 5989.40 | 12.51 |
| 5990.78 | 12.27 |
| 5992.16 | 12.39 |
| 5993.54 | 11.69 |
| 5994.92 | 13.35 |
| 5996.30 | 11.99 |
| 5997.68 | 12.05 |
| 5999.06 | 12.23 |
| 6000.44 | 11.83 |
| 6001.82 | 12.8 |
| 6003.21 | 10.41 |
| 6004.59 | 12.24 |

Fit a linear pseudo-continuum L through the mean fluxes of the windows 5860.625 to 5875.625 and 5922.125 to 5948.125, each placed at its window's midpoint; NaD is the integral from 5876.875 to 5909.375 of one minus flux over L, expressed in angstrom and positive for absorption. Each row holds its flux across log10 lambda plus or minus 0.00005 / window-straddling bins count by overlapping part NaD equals 1.85 angstrom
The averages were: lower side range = 12.4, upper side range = 12.5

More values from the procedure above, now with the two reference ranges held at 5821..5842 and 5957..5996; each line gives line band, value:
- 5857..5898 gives 2.8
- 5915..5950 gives 0.1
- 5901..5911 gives 0.4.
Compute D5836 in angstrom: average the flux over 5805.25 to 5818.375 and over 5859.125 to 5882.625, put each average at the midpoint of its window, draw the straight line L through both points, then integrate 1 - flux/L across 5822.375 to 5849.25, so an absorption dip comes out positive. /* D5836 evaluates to -1.71 angstrom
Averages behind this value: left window 11.9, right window 12.1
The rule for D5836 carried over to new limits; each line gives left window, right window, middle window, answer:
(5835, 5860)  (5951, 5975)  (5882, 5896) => 0.8 angstrom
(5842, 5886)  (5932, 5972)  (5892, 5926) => 0.8 angstrom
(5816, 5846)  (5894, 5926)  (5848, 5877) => 0.7 angstrom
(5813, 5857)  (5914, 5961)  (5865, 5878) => 0.3 angstrom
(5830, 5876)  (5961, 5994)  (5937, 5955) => -0.1 angstrom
